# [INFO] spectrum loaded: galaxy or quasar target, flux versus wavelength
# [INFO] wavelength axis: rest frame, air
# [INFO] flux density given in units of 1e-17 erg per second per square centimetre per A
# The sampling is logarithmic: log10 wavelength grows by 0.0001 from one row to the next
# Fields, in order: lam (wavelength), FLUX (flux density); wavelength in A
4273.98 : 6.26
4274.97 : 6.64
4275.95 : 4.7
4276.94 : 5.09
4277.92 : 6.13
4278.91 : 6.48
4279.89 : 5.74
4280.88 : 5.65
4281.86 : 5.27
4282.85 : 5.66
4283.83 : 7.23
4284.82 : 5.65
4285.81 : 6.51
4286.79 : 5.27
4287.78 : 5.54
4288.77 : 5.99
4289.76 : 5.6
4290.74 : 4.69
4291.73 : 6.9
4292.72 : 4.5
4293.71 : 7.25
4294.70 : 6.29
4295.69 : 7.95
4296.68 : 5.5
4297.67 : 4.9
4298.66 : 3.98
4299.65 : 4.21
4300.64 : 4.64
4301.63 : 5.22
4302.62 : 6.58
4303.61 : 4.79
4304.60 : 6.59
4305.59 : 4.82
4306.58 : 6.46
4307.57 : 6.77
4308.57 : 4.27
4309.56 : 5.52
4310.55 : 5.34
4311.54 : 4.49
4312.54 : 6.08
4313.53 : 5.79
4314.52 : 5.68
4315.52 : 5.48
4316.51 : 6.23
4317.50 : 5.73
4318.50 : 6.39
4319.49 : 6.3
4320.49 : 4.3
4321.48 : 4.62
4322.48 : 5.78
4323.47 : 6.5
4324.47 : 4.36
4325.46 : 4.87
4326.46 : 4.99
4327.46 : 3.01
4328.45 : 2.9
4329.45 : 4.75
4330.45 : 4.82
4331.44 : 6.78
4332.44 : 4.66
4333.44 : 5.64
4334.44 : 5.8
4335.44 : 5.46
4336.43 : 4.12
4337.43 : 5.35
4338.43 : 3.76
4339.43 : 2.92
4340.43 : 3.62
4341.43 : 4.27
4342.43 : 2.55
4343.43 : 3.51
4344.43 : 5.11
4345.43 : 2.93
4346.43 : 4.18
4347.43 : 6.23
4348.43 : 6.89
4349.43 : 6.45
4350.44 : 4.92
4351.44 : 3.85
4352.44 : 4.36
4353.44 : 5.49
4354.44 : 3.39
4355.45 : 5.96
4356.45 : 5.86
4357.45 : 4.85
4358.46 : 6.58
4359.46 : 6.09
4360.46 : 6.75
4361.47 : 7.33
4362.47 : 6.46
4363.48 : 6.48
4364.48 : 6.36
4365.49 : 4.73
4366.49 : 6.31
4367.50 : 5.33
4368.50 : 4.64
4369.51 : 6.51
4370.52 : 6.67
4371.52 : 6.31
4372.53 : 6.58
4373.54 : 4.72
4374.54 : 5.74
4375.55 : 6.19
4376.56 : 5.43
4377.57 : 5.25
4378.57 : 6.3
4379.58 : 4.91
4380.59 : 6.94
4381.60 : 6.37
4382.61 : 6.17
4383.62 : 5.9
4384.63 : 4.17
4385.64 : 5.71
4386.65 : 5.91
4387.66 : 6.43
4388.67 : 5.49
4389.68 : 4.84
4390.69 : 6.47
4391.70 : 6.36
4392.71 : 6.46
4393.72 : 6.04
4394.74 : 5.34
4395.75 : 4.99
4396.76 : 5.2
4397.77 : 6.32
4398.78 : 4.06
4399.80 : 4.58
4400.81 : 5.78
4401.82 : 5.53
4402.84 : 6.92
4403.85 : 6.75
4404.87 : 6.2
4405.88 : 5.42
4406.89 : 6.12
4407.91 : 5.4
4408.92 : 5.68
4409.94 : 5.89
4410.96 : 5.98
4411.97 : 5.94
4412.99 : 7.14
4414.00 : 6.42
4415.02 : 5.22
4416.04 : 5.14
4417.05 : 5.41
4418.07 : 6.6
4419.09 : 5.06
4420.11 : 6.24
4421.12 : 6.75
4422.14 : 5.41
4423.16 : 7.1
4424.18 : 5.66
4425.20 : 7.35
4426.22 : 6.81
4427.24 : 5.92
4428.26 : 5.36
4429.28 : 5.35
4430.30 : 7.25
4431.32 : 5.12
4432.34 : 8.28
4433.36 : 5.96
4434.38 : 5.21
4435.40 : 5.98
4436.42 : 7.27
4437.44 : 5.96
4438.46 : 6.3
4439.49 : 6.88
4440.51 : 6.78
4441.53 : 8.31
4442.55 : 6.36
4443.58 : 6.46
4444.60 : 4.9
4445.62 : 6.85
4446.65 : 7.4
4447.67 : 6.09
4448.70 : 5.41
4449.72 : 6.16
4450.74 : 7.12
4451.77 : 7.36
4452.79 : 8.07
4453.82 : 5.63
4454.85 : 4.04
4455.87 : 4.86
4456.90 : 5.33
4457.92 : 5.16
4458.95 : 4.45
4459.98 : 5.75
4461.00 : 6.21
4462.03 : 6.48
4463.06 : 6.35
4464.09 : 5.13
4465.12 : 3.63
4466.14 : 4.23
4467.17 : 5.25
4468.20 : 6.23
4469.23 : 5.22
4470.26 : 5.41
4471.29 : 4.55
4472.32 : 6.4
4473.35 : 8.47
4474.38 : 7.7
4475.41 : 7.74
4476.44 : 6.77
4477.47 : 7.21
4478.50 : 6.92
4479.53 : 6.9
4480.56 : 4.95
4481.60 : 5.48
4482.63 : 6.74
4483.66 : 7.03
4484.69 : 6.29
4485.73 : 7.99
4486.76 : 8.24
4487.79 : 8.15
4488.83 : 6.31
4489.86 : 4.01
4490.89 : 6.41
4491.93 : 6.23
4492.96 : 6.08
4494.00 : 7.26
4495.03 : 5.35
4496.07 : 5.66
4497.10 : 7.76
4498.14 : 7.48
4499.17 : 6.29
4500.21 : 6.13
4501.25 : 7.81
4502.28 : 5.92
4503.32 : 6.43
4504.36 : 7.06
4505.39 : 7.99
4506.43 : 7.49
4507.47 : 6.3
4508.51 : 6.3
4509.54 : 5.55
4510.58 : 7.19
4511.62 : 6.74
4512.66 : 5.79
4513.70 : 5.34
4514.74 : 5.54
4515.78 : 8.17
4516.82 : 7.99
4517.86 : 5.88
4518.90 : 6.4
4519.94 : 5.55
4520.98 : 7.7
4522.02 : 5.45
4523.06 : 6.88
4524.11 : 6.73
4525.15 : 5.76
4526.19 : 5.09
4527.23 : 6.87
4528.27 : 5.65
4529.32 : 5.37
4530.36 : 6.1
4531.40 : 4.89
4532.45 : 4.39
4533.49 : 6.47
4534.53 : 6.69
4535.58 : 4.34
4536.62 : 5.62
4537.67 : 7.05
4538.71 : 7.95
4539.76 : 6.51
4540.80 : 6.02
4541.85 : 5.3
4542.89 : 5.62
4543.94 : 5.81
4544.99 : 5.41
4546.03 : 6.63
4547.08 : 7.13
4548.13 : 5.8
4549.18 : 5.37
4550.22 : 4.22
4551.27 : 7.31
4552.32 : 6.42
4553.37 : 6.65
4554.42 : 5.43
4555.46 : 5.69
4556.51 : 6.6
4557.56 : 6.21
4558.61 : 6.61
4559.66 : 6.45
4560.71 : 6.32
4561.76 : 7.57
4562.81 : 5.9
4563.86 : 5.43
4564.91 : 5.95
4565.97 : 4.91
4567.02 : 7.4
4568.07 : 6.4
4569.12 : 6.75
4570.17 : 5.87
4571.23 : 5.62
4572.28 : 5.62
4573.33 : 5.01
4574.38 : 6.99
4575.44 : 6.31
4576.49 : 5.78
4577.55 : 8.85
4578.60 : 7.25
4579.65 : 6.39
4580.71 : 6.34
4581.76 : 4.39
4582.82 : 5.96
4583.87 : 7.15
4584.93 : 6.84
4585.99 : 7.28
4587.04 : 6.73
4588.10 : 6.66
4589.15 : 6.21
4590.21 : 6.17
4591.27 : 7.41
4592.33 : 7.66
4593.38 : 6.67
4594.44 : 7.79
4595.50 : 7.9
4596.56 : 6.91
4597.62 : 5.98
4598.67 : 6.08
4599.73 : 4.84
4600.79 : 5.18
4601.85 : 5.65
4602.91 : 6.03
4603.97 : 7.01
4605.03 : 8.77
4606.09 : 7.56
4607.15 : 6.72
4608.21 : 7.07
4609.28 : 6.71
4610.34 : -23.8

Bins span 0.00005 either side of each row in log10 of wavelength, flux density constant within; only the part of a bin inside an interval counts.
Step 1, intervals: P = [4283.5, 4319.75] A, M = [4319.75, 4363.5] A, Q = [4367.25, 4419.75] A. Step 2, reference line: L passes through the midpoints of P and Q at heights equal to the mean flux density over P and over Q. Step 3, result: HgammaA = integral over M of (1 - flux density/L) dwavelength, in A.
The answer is 5.8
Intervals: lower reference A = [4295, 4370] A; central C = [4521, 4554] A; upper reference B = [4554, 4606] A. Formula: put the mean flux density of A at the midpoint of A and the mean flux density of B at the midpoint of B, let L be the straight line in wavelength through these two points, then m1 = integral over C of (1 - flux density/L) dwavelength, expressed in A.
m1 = 1.2 A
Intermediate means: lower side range 5.24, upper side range 6.44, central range 6.01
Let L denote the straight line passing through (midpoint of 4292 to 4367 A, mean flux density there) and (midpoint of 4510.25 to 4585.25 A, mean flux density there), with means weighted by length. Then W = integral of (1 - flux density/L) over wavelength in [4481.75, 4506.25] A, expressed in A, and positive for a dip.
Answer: -3.1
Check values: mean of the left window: 5.27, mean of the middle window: 6.72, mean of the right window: 6.19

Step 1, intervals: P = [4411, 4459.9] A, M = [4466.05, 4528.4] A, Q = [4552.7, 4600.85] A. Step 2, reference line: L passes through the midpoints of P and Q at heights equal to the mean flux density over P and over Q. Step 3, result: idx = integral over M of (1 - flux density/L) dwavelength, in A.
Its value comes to -2.2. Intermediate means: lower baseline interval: 6.16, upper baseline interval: 6.41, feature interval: 6.49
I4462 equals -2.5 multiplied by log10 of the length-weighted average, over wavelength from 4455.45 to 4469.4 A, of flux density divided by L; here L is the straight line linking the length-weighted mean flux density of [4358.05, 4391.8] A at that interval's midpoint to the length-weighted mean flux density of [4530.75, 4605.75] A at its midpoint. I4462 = 0.15 mag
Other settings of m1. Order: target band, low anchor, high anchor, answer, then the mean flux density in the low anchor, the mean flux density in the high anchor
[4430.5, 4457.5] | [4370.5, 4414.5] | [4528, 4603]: -1.67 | 5.83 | 6.22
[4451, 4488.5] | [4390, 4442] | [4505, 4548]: -0.24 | 6.07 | 6.22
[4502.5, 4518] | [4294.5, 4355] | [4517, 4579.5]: -1.80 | 5.06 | 6.15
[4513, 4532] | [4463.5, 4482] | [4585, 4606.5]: 0.37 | 6.01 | 6.72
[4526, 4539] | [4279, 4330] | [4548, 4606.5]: 0.80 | 5.49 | 6.4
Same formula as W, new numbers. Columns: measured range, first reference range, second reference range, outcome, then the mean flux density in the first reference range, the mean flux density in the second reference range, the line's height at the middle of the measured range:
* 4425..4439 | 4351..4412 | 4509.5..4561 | -0.9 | 5.75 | 6.14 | 5.88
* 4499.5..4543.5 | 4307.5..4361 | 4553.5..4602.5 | -1.6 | 5.05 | 6.37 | 6.07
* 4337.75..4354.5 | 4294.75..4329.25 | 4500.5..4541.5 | 3.3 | 5.33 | 6.33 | 5.49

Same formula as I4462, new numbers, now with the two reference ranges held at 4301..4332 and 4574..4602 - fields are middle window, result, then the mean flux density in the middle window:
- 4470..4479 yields -0.129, 6.84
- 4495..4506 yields -0.100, 6.78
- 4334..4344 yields 0.301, 4.13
